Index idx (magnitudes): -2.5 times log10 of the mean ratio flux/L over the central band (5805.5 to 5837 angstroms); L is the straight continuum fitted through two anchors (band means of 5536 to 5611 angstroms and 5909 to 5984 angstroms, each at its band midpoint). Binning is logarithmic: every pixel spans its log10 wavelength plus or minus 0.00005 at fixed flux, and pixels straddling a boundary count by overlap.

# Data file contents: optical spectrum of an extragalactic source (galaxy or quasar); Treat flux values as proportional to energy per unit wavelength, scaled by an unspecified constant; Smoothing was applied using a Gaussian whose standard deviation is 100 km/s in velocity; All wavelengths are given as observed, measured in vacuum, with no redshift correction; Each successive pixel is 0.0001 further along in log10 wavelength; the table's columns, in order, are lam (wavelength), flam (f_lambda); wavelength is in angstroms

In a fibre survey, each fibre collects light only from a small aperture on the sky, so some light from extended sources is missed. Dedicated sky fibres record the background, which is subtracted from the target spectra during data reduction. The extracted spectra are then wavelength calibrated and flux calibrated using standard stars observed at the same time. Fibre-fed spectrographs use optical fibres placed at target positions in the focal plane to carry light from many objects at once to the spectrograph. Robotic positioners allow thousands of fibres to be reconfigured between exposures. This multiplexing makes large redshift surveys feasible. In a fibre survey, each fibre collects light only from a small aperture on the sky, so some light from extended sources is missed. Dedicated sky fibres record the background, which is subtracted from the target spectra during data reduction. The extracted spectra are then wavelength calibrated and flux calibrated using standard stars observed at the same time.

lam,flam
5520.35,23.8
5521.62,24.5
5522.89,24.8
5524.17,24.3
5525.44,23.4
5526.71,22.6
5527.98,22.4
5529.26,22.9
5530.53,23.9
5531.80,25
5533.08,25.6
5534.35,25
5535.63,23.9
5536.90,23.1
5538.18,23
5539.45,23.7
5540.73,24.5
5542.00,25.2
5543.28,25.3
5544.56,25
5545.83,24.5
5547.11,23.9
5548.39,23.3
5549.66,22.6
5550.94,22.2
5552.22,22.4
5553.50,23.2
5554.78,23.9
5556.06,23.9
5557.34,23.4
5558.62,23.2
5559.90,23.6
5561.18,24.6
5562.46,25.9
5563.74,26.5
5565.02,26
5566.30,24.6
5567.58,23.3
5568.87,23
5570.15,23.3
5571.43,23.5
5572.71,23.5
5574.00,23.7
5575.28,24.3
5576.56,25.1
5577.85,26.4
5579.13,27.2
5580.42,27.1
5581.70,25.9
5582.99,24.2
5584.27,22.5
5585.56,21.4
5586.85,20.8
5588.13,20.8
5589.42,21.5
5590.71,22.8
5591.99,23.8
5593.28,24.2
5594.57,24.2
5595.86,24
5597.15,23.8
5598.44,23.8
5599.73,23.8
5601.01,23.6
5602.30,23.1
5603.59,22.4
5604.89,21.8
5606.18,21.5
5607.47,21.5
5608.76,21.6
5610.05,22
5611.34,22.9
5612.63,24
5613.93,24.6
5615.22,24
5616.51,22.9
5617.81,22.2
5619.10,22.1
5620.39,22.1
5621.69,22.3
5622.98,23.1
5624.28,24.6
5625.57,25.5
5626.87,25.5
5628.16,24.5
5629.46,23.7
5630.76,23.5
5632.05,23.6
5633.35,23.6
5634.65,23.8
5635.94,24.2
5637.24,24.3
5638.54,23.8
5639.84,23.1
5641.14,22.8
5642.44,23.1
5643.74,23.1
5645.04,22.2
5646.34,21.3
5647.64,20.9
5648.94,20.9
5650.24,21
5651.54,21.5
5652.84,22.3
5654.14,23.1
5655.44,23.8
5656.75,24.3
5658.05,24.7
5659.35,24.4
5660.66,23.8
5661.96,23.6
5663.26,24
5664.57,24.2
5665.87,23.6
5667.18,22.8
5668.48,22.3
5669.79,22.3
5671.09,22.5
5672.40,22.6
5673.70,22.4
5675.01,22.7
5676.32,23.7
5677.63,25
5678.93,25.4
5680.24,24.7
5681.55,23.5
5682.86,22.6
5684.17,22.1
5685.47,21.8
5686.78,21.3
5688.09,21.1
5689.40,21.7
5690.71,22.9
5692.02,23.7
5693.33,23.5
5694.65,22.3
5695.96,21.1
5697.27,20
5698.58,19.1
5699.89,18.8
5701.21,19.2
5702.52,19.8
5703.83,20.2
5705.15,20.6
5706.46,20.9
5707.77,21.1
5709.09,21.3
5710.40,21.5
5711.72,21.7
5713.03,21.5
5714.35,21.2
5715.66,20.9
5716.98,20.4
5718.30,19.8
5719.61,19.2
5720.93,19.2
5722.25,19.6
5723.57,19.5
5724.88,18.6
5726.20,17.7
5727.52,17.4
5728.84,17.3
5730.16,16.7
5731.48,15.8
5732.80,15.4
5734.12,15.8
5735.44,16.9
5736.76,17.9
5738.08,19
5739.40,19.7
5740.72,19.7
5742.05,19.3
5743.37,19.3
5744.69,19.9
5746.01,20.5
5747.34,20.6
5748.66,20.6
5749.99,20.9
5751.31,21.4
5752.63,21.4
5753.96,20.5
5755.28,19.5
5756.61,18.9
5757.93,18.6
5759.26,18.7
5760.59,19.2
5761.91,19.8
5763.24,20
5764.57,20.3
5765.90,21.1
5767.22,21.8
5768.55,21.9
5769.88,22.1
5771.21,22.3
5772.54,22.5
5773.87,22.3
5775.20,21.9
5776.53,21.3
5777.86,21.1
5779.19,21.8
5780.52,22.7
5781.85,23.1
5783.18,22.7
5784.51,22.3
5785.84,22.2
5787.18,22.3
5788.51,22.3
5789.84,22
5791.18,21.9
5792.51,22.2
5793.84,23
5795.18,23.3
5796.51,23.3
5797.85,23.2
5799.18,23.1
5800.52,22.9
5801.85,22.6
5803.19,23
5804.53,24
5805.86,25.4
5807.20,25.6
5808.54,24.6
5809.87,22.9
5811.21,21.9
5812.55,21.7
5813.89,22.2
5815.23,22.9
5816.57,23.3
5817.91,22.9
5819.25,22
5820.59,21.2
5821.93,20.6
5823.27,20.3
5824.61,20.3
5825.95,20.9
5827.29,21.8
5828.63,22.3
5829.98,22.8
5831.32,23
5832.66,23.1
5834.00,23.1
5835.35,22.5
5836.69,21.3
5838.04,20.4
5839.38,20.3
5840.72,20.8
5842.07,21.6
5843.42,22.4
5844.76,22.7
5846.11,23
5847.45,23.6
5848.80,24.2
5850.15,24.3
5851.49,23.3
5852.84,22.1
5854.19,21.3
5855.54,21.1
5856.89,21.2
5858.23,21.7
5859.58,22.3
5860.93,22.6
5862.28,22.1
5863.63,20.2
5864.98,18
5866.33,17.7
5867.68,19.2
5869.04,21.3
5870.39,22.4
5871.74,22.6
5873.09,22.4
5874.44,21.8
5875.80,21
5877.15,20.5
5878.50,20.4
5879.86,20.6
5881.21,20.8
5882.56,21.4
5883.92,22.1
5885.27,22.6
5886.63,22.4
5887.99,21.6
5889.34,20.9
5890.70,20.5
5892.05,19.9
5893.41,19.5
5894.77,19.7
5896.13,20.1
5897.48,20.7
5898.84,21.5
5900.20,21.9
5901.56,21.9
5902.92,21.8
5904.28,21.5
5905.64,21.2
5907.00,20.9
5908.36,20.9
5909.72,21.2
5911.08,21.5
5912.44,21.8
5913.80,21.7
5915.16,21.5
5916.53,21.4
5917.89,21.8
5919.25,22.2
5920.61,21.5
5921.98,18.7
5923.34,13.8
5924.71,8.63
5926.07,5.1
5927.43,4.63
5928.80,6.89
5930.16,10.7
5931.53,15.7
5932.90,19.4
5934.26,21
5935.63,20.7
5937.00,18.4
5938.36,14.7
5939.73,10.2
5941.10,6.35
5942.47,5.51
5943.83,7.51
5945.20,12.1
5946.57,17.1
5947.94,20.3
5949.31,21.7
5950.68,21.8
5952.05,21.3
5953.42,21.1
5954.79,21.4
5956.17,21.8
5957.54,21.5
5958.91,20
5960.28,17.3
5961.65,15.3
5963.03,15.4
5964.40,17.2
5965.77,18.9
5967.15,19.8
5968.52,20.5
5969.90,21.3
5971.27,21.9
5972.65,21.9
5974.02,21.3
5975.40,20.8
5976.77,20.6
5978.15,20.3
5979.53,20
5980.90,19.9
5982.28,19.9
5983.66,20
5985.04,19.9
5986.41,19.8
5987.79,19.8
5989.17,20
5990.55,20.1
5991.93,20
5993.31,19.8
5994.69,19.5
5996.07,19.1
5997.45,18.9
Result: -0.14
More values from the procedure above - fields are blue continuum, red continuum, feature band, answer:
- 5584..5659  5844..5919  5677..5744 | 0.11 mag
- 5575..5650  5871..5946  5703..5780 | 0.06 mag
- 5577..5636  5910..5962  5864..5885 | -0.16 mag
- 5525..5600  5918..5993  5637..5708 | -0.01 mag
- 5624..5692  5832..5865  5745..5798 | 0.05 mag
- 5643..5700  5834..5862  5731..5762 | 0.17 mag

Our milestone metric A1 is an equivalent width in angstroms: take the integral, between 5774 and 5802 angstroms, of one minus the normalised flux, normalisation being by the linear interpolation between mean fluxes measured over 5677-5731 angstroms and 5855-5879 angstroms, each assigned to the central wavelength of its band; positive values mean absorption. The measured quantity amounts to -2.0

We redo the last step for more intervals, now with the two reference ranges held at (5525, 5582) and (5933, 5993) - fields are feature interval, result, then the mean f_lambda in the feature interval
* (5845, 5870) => -2.1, 21.6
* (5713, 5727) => 1.4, 19.7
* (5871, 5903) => -2.6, 21.2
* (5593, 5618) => 0.4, 23.1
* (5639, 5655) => 0.5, 22.2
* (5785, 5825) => -3.7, 22.6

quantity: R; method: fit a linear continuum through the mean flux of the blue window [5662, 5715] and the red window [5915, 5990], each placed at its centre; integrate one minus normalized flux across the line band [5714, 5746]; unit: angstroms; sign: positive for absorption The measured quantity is 4.2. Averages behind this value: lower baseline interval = 22.1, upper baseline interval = 17.6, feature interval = 18.6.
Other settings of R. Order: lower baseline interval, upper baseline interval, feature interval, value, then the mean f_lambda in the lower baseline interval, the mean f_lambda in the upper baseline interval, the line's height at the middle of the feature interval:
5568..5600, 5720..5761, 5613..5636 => -1.2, 23.8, 18.9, 22.5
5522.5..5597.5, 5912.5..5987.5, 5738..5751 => 0.6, 23.9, 17.6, 21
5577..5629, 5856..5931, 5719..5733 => 2.5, 23.4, 19.7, 21.8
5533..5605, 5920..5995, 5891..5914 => -3.3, 23.9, 17.5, 18.4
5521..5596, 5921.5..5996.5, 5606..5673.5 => -1.5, 23.9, 17.4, 22.6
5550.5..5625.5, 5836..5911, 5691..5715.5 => 1.8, 23.5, 21.4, 22.7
